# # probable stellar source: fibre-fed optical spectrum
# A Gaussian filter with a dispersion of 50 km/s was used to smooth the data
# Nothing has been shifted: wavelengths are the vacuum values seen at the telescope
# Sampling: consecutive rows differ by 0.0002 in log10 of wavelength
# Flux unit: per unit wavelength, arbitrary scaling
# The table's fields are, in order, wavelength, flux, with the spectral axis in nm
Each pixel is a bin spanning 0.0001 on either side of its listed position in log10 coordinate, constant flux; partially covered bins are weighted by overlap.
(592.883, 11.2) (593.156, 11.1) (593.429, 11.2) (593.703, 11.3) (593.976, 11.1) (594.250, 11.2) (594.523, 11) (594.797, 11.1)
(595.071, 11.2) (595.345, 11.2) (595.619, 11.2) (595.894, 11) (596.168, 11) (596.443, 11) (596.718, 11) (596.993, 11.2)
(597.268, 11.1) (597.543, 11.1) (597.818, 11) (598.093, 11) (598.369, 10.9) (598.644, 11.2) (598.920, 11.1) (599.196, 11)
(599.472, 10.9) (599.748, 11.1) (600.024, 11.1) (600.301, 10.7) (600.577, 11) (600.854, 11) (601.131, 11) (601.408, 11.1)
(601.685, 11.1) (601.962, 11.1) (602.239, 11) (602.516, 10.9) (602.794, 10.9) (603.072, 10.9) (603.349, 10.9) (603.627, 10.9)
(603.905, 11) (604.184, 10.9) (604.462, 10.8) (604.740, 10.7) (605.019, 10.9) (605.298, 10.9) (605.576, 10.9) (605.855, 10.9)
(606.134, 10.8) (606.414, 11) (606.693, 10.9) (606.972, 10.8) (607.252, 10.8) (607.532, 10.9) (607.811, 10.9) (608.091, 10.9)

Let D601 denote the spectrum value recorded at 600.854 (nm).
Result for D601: 11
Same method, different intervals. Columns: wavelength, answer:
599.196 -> 11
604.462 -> 10.8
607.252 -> 10.8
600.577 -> 11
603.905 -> 11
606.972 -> 10.8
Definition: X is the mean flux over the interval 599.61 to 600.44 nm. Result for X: 11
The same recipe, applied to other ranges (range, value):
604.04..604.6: 10.8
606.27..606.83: 10.9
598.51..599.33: 11.1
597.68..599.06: 11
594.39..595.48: 11.1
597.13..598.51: 11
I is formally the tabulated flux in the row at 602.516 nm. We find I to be 10.9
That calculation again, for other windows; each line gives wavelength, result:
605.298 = 10.9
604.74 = 10.7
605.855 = 10.9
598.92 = 11.1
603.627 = 10.9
